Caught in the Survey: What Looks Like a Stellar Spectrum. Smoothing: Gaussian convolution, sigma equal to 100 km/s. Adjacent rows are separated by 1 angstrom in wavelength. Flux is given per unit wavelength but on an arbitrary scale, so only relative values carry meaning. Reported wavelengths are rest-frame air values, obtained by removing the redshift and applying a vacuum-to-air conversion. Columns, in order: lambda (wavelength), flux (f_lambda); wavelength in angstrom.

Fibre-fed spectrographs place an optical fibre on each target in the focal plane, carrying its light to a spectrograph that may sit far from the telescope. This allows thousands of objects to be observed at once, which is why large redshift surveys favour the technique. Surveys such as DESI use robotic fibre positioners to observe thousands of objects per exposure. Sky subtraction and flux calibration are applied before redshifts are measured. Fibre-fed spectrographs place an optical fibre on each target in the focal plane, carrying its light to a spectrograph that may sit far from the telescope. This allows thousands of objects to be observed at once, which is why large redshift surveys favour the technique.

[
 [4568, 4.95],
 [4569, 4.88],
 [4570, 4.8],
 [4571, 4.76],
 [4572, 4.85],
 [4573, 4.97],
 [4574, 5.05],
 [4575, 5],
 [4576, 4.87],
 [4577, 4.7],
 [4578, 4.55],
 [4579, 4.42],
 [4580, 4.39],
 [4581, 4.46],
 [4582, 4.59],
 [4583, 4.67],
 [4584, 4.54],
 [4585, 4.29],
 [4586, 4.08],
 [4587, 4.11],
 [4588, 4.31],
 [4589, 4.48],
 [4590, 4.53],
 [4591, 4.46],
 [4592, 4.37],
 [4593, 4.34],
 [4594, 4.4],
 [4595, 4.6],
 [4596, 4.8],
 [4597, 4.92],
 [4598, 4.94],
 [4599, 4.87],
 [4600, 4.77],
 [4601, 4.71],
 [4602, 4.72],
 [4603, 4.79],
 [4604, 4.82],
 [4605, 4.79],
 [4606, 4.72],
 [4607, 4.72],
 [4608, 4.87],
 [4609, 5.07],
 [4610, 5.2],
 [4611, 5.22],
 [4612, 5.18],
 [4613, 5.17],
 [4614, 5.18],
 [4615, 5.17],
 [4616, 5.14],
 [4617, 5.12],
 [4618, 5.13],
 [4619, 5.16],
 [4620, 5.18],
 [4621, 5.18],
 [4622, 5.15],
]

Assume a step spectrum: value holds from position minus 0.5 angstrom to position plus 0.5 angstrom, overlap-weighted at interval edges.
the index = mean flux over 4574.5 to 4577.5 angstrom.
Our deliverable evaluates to 4.86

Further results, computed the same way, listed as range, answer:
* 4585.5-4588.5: 4.17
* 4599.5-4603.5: 4.75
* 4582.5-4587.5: 4.34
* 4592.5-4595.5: 4.45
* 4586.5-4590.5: 4.36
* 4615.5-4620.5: 5.15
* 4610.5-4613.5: 5.19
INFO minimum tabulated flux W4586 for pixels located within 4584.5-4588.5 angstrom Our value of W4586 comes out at 4.08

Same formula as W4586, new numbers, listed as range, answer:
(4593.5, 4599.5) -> 4.4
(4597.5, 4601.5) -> 4.71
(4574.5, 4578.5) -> 4.55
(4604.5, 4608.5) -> 4.72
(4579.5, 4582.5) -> 4.39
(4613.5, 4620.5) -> 5.12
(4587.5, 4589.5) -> 4.31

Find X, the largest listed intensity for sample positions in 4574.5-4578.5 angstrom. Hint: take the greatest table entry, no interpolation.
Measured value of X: 5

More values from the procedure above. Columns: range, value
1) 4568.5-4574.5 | 5.05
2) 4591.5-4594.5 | 4.4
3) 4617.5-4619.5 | 5.16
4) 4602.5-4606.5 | 4.82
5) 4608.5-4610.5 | 5.2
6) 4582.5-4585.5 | 4.67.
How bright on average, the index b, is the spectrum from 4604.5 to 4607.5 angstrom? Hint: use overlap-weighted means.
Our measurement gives 4.74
